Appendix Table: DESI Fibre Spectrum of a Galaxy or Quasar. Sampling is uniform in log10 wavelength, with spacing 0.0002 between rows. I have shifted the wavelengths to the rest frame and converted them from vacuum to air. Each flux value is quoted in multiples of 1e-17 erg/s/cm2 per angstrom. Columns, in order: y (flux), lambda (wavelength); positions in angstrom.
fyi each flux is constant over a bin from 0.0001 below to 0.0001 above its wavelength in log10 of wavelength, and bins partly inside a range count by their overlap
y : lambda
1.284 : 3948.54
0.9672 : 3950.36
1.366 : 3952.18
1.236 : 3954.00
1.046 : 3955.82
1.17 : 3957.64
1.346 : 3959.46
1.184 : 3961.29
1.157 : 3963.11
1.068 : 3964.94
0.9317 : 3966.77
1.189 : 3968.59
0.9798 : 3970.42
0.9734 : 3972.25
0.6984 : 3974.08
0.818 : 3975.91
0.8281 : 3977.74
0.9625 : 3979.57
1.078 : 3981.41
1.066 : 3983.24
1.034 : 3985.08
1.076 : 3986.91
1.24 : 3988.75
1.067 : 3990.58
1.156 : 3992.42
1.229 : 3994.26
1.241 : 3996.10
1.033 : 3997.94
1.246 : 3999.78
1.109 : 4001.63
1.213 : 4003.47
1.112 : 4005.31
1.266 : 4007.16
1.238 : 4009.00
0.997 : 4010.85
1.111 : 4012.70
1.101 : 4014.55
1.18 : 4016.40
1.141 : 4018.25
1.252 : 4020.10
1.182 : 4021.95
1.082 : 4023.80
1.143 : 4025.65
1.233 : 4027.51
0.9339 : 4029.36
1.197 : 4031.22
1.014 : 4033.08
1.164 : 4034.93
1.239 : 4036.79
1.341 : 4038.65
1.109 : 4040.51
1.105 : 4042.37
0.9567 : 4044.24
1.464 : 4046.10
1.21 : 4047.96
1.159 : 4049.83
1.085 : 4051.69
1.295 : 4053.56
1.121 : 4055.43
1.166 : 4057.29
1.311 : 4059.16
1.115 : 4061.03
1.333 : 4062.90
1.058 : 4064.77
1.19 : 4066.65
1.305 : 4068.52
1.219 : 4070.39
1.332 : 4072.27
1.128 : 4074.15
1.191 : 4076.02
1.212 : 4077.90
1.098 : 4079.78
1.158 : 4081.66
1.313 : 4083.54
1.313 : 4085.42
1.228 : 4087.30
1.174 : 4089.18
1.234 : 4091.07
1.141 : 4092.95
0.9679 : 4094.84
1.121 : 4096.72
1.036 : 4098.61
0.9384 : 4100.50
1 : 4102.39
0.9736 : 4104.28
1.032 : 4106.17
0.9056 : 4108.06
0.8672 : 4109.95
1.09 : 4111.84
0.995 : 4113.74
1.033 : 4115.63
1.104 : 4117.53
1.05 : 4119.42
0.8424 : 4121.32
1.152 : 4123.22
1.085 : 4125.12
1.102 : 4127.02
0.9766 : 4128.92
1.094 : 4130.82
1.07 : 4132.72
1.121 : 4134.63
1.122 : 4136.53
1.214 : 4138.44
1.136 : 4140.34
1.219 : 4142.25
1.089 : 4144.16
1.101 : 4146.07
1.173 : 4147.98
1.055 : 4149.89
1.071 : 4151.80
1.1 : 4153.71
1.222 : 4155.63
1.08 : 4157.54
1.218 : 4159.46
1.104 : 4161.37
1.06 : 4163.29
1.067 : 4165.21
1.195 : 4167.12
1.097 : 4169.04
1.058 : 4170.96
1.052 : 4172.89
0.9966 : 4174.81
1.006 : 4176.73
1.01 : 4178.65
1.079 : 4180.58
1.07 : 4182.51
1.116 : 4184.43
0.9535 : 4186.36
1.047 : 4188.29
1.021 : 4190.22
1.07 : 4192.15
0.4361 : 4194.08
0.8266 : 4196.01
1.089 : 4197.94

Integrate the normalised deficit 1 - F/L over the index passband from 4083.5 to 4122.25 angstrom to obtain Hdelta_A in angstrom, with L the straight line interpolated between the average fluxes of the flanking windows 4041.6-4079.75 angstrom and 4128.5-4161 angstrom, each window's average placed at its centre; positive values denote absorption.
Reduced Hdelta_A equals 3.4 angstrom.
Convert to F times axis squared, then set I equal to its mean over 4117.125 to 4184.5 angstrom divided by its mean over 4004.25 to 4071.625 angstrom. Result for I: 0.98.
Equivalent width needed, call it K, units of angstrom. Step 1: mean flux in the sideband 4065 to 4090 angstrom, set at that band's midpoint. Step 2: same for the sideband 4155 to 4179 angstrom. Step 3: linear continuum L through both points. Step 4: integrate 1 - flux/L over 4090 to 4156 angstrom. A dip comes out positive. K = 4.7 angstrom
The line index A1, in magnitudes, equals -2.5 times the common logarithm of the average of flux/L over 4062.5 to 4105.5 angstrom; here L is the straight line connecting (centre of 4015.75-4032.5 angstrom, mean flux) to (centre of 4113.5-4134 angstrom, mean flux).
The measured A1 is -0.07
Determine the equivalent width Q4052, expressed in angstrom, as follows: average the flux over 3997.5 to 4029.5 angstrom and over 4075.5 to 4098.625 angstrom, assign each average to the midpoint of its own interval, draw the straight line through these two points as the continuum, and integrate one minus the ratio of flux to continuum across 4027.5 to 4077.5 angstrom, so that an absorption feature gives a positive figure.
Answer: -0.9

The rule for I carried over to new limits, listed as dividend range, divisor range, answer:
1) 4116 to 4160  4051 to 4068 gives 0.96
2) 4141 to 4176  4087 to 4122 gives 1.10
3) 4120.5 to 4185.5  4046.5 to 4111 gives 0.99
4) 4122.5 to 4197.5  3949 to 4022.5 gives 1.05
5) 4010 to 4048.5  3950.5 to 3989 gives 1.11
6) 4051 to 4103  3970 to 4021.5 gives 1.12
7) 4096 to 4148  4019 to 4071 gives 0.93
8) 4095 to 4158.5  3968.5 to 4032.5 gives 1.03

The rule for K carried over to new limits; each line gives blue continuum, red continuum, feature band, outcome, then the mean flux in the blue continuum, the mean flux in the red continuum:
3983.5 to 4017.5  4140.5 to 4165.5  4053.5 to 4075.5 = -1.5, 1.15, 1.12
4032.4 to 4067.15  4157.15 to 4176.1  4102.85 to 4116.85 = 1.8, 1.18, 1.09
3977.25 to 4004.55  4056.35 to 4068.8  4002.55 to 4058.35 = 0.1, 1.11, 1.21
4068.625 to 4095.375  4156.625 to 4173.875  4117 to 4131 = 1.3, 1.2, 1.1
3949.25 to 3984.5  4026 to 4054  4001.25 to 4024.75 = -0.6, 1.06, 1.16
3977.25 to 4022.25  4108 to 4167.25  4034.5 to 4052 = -1.1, 1.13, 1.09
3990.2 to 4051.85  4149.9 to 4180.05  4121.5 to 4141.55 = 0.1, 1.16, 1.09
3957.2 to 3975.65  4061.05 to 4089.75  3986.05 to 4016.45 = -1.3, 1.06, 1.21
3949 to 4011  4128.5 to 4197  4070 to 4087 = -2.2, 1.1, 1.07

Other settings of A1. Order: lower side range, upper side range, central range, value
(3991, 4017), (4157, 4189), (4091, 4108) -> 0.08 mag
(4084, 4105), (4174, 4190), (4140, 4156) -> -0.06 mag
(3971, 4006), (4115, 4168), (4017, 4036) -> -0.06 mag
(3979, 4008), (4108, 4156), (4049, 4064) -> -0.08 mag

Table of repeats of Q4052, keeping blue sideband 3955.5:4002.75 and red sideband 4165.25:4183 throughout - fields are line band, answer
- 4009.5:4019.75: -0.4 angstrom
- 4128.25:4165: -1.8 angstrom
